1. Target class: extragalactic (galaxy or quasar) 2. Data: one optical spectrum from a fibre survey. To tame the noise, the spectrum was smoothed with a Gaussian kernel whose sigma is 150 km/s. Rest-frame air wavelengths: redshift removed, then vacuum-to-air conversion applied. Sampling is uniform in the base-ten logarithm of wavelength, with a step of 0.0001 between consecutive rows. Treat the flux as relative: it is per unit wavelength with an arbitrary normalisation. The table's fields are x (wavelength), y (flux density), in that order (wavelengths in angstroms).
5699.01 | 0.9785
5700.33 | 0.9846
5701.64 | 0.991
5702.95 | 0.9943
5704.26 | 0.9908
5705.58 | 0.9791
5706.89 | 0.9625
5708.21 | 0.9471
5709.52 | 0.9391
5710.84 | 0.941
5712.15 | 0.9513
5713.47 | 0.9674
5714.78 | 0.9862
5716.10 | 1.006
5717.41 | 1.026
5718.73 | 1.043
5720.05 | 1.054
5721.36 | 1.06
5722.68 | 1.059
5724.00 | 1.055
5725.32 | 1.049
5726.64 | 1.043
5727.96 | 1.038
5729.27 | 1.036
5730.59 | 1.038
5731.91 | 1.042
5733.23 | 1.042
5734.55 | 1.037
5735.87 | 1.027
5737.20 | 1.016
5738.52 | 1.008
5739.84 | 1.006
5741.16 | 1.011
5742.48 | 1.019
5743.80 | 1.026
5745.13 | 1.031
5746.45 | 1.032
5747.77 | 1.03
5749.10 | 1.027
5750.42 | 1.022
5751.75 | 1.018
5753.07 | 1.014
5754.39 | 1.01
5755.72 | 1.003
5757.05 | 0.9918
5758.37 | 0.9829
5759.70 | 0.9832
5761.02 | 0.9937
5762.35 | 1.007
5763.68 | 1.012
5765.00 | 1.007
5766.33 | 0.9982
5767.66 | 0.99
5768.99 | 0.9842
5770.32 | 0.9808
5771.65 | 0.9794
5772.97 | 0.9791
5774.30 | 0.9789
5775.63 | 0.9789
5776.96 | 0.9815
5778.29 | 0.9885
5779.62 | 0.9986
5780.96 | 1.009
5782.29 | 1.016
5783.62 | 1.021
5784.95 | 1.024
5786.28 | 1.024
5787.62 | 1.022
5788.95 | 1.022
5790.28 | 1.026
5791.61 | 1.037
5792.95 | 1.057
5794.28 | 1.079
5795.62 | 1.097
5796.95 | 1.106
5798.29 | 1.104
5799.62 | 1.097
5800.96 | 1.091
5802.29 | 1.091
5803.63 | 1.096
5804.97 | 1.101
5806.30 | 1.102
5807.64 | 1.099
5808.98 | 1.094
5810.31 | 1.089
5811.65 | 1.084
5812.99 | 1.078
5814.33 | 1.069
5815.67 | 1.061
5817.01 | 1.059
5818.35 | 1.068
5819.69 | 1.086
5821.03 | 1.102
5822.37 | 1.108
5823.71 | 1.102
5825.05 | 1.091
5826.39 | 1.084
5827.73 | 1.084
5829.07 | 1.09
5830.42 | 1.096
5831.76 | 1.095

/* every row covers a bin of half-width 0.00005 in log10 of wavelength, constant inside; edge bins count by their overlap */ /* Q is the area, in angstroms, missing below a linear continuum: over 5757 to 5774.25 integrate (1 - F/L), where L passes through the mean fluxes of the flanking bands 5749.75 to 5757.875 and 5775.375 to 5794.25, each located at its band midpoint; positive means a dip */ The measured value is 0.4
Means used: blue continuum 1.01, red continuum 1.02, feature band 0.992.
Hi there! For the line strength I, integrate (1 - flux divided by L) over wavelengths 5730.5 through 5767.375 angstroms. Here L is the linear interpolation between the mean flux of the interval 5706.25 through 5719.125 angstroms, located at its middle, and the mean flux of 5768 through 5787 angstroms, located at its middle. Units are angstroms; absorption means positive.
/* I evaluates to -1.1 angstroms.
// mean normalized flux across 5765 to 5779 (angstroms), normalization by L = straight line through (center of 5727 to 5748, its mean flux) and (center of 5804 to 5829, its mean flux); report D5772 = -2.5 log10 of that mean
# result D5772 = 0.07 mag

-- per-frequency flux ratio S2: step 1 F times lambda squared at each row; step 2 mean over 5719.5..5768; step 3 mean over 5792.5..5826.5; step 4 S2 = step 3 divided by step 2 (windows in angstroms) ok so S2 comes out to 1.1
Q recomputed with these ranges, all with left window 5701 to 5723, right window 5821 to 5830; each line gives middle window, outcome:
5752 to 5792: 1.7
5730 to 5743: -0.1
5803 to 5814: -0.1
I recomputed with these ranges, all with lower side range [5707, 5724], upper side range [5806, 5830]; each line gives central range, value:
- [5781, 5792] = 0.4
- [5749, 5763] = 0.4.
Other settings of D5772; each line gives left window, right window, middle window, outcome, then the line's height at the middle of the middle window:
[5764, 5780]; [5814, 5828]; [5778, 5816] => -0.03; 1.04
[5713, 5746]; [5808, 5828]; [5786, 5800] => 0.01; 1.07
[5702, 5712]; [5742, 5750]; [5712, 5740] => -0.04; 0.995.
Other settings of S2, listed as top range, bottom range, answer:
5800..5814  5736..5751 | 1.09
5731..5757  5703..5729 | 1.03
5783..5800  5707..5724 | 1.08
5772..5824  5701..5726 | 1.09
